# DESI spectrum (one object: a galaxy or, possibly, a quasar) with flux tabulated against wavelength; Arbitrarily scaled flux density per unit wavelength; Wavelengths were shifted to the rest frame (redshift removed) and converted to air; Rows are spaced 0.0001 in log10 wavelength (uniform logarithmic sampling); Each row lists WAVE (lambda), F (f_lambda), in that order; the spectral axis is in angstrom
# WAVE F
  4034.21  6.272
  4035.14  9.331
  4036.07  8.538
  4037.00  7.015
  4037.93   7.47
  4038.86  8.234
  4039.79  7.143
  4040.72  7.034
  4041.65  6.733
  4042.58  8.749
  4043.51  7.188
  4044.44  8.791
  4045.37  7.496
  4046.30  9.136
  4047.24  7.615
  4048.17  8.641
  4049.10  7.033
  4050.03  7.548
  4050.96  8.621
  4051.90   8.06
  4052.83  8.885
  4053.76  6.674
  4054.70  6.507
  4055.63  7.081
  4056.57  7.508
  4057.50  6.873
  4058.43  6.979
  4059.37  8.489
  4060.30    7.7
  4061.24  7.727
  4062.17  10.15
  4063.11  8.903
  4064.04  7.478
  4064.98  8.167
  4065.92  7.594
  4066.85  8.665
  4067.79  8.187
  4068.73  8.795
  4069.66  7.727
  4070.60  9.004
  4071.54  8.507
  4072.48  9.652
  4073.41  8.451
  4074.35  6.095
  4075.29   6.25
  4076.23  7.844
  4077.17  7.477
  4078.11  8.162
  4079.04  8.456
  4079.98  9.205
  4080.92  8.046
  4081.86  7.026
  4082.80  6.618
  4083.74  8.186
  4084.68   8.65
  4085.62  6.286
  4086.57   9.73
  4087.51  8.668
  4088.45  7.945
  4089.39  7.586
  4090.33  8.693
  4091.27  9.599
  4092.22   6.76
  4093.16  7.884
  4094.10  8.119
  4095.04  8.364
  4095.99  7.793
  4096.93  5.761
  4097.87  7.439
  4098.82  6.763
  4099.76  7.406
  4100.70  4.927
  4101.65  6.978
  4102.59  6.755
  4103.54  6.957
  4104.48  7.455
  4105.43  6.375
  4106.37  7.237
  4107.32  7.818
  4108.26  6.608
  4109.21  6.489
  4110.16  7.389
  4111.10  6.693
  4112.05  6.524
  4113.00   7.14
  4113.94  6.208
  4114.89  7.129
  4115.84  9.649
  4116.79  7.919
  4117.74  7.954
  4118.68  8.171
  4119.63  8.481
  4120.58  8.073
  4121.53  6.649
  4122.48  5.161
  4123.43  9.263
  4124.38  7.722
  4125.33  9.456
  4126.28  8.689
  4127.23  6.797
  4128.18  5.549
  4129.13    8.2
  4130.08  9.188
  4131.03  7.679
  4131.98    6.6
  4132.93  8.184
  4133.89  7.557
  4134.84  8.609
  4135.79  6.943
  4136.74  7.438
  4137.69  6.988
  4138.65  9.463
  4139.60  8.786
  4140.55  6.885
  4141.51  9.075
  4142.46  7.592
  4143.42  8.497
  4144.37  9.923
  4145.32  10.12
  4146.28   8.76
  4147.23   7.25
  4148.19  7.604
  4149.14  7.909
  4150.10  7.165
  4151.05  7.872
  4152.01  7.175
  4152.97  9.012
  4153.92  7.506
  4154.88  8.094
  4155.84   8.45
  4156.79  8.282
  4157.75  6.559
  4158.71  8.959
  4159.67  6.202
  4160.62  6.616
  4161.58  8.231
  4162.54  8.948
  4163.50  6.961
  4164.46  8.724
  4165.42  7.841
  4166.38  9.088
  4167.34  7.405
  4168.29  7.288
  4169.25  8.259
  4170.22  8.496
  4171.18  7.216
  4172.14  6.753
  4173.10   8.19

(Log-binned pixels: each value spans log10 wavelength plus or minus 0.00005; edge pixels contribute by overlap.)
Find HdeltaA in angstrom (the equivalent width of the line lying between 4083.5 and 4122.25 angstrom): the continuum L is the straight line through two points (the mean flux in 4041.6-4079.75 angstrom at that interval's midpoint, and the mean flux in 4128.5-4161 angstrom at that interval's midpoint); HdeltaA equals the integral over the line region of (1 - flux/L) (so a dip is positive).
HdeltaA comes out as 2.40 angstrom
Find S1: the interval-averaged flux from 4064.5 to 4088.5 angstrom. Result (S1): 8.05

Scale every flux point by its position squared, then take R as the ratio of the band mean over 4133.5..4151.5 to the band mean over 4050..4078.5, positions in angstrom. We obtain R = 1.1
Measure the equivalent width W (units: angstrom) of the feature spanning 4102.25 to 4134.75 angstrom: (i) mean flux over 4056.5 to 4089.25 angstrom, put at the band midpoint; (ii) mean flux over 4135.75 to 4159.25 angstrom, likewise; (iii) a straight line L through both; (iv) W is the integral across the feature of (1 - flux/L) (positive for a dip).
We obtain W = 2.4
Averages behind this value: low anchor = 8.04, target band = 7.48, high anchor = 8.11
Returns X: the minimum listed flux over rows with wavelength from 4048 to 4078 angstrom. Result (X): 6.095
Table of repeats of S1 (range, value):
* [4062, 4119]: 7.7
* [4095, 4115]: 6.88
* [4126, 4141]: 7.71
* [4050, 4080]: 7.97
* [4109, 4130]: 7.56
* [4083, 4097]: 8.04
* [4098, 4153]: 7.62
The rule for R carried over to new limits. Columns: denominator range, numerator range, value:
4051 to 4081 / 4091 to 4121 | 0.93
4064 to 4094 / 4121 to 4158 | 1.01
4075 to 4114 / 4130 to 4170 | 1.10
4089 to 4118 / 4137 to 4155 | 1.15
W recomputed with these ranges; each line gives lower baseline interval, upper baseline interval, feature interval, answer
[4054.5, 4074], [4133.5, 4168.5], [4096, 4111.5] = 2.3 angstrom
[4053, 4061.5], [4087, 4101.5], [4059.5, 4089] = -2.7 angstrom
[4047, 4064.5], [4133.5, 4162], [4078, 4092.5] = -0.4 angstrom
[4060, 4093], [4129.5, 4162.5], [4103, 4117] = 1.6 angstrom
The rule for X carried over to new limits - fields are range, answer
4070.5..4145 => 4.927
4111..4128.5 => 5.161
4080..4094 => 6.286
